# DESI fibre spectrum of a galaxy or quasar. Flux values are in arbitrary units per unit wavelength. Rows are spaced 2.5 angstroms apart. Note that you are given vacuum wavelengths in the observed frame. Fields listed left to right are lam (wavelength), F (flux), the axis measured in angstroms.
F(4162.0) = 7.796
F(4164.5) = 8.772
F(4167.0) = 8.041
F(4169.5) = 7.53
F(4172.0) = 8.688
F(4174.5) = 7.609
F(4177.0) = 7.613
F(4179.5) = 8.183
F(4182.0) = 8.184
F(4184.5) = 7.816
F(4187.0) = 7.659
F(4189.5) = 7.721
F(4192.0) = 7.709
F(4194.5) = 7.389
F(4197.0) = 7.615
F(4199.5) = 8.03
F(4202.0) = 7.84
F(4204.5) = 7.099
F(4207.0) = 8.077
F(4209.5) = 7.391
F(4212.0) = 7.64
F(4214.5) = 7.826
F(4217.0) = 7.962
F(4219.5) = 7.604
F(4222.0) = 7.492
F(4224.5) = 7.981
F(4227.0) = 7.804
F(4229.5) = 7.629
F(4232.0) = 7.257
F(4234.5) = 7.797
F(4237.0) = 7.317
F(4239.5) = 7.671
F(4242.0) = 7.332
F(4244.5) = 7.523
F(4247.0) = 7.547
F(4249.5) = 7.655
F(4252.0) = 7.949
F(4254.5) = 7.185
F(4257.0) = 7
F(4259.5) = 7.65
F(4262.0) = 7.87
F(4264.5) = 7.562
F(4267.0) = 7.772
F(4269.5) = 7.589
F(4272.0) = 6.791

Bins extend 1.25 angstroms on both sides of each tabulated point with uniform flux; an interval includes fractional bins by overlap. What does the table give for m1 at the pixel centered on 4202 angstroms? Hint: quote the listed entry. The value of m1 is 7.84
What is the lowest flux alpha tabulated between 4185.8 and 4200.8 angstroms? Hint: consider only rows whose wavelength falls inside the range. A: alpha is 7.389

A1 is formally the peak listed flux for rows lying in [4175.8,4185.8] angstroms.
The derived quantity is 8.184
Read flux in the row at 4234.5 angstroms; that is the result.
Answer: 7.797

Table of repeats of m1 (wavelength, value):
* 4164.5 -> 8.772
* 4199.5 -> 8.03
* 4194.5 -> 7.389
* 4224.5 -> 7.981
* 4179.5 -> 8.183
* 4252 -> 7.949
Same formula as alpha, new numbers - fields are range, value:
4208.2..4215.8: 7.391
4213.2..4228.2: 7.492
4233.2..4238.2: 7.317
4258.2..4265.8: 7.562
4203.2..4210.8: 7.099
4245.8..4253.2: 7.547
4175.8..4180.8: 7.613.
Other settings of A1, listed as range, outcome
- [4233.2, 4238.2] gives 7.797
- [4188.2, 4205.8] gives 8.03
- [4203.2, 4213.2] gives 8.077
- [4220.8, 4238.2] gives 7.981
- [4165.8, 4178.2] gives 8.688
